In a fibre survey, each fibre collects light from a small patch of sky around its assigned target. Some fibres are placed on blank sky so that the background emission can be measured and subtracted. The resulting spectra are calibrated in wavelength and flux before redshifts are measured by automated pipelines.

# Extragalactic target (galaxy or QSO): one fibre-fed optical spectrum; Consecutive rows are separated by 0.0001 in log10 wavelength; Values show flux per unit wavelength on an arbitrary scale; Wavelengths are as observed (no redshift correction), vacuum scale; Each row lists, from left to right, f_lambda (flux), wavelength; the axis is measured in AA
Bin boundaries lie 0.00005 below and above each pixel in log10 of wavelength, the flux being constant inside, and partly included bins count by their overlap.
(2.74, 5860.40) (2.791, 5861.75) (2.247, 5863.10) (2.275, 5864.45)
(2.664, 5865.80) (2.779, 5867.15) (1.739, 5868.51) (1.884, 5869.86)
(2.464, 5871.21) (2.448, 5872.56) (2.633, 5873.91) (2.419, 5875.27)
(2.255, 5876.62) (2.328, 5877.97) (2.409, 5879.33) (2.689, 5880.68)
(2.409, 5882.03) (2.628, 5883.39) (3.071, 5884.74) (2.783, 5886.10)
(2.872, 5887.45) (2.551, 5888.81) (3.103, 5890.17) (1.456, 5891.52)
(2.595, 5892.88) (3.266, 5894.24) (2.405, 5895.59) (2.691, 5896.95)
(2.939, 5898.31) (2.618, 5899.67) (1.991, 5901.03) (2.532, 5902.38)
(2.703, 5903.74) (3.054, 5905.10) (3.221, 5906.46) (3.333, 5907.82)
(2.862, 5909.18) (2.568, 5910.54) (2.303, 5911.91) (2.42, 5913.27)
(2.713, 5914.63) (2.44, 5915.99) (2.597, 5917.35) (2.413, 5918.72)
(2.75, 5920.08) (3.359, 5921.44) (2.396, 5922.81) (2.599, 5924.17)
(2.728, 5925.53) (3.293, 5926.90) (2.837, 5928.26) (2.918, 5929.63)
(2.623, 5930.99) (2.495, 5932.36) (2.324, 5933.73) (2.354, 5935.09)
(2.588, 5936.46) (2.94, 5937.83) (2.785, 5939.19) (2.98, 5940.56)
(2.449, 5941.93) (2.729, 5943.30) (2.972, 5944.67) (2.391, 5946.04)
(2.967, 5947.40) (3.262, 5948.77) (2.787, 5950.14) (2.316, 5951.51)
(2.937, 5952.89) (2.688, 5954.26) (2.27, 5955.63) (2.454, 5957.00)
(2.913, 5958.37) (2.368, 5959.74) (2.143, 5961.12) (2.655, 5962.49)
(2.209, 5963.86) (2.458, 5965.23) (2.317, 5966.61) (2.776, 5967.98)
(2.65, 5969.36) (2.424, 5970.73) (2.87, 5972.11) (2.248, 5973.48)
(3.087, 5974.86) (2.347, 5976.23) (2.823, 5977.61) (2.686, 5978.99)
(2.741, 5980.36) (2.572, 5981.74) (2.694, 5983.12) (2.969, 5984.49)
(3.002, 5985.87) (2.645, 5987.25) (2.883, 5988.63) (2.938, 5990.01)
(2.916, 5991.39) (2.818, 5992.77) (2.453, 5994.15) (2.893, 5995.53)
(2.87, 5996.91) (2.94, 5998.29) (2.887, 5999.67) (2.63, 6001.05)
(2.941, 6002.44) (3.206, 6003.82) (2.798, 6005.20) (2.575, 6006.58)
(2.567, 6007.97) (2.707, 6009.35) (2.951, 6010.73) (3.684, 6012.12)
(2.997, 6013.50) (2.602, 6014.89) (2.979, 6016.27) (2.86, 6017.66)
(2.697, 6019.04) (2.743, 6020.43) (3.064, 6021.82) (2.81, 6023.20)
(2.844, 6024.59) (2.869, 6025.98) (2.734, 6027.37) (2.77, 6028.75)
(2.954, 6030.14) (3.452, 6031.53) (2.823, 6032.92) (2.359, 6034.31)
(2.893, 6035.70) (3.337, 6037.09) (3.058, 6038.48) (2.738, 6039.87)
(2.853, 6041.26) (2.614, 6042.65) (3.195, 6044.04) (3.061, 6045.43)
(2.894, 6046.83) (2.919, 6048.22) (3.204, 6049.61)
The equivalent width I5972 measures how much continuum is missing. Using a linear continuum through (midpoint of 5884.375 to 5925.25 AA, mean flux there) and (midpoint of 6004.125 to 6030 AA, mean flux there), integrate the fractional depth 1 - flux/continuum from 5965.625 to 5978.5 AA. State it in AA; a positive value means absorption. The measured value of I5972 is 0.80 AA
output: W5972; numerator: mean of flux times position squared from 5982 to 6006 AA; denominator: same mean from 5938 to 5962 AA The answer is 1.08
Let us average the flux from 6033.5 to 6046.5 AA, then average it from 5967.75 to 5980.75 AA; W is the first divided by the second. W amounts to 1.1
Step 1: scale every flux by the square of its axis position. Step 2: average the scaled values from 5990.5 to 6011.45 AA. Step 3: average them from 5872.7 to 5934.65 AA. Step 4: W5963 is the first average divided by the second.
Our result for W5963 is 1.1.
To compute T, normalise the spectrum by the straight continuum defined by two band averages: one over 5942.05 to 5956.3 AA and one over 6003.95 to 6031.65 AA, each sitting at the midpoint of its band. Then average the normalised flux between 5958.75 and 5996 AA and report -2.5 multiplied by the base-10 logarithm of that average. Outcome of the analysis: 0.05 mag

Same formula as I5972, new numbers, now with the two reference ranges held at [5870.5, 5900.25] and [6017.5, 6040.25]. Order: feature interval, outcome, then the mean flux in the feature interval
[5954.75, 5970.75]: 1.6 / 2.48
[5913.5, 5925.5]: 0.0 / 2.65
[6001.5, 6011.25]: 0.1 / 2.81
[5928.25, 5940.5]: 0.2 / 2.66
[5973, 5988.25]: 0.4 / 2.72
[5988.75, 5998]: 0.0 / 2.82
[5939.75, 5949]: -0.3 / 2.8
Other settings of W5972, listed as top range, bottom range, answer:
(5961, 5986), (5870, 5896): 1.06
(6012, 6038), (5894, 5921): 1.12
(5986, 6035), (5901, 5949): 1.08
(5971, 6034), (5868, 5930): 1.12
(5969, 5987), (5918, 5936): 1.02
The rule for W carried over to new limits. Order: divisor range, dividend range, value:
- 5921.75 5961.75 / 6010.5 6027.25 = 1.09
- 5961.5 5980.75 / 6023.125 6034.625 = 1.11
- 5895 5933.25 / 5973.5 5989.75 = 1.02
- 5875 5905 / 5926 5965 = 1.03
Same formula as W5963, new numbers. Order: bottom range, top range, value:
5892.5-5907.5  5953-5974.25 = 0.93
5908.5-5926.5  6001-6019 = 1.13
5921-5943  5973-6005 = 1.05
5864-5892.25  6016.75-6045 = 1.23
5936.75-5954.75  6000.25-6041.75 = 1.06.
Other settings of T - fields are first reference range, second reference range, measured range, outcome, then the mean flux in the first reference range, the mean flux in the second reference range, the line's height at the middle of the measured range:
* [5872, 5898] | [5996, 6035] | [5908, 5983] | 0.03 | 2.59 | 2.87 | 2.72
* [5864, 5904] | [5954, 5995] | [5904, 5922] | -0.09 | 2.52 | 2.63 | 2.56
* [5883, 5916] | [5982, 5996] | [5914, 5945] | 0.01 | 2.69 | 2.81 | 2.73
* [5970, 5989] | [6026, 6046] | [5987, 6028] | -0.02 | 2.71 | 2.92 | 2.81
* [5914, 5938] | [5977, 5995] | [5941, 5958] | 0.01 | 2.68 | 2.78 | 2.72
